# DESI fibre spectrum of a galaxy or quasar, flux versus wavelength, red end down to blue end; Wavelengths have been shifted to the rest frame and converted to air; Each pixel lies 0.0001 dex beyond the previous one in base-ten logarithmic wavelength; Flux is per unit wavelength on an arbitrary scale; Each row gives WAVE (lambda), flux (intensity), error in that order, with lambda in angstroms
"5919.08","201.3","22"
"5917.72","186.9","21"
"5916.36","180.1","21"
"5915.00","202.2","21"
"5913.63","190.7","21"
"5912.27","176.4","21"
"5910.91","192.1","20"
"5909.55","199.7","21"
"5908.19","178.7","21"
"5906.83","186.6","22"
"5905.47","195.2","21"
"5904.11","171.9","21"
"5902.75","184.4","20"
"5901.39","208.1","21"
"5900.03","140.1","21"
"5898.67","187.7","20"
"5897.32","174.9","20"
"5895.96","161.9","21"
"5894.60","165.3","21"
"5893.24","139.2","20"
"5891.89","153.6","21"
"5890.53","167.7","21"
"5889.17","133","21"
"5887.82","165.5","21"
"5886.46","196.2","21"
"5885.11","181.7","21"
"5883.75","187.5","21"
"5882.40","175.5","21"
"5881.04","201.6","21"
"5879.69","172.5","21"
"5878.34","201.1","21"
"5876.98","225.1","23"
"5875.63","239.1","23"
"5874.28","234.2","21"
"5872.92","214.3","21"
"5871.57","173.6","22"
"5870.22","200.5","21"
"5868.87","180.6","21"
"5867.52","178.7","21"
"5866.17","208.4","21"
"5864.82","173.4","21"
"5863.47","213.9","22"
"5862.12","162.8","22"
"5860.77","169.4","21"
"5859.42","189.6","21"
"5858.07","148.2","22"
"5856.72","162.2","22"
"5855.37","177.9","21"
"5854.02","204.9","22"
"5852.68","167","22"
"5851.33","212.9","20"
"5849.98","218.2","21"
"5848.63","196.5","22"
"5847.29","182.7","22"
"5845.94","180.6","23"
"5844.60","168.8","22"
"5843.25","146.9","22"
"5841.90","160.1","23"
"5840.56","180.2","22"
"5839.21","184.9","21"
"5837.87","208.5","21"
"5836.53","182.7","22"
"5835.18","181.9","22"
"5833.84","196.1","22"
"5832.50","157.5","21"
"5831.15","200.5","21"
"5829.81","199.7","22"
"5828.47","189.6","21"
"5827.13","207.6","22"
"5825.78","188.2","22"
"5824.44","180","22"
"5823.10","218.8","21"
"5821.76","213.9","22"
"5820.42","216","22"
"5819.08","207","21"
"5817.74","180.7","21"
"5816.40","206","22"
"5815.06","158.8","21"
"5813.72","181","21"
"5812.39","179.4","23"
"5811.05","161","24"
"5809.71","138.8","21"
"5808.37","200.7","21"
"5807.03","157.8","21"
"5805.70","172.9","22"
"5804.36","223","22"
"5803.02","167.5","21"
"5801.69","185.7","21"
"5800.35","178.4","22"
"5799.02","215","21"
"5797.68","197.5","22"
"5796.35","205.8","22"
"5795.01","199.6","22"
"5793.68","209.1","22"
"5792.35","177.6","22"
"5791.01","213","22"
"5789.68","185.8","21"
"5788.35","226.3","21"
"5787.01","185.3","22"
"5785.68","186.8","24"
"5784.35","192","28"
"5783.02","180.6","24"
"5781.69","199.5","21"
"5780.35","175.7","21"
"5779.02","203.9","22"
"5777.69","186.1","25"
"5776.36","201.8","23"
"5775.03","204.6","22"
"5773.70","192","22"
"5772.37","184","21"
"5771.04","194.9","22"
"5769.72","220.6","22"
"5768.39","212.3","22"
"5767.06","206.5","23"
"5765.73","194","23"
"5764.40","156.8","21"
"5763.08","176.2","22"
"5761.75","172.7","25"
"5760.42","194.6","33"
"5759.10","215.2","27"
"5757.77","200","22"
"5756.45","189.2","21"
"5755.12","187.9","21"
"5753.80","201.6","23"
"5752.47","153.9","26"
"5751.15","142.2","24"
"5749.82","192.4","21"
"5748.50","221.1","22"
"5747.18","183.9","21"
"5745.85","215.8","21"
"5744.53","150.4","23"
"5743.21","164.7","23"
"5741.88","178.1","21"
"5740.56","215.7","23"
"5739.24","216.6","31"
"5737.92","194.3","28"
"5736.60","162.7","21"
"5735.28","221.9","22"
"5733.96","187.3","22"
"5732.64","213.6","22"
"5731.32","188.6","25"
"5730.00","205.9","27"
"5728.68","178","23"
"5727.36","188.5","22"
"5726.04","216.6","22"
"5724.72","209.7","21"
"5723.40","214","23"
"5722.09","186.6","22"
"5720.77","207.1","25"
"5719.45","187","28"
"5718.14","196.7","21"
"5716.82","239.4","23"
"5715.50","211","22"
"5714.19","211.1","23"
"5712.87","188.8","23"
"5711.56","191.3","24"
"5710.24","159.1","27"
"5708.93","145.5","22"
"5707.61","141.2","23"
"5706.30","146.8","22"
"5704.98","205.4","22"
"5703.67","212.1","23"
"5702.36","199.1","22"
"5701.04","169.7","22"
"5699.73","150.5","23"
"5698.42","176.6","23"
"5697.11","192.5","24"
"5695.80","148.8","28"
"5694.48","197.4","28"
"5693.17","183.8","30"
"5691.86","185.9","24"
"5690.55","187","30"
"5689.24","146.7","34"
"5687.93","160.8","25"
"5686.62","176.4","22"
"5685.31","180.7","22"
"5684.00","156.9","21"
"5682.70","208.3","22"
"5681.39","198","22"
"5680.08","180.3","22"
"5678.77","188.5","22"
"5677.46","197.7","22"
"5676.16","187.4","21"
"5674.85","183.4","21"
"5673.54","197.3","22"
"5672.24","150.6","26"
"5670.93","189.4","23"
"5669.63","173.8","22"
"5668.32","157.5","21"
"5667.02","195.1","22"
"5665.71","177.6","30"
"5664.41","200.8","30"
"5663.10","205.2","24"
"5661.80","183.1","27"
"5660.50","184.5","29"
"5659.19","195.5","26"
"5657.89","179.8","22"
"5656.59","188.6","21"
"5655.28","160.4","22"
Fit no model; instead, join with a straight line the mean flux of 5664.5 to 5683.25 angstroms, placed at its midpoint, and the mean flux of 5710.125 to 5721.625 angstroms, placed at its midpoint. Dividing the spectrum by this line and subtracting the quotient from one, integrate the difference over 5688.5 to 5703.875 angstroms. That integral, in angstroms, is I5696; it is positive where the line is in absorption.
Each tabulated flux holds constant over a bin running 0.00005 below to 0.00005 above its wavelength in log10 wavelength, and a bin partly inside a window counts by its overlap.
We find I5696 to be 1.2 angstroms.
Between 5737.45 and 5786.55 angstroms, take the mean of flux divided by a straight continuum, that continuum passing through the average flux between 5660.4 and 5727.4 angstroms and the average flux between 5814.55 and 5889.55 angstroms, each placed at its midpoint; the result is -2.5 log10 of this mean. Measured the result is -0.02 mag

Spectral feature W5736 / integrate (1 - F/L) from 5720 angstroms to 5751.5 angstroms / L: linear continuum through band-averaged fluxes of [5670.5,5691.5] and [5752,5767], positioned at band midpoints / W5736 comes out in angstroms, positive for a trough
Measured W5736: -1.62 angstroms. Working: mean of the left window 181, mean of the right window 187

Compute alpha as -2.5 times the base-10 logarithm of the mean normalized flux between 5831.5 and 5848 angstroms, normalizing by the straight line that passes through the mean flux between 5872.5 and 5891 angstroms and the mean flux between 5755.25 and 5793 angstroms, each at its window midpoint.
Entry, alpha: 0.09 mag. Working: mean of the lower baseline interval 194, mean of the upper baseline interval 192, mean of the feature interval 178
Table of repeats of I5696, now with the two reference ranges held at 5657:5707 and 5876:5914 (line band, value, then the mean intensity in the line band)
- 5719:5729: -1.0 angstroms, 199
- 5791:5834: -2.3 angstroms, 190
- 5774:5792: -1.4 angstroms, 195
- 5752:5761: -0.6 angstroms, 193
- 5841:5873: -0.4 angstroms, 182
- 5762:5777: -1.1 angstroms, 194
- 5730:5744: -1.0 angstroms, 195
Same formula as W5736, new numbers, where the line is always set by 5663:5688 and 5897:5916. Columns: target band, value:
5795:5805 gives -0.7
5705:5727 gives -0.9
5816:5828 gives -1.1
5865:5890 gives -1.0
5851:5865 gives 0.4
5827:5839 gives -0.4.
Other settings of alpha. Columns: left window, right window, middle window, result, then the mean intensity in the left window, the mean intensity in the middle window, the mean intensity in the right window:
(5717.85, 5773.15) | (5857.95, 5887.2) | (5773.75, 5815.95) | 0.02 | 193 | 189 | 193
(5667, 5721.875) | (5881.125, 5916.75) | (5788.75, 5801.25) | -0.11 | 182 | 198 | 177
